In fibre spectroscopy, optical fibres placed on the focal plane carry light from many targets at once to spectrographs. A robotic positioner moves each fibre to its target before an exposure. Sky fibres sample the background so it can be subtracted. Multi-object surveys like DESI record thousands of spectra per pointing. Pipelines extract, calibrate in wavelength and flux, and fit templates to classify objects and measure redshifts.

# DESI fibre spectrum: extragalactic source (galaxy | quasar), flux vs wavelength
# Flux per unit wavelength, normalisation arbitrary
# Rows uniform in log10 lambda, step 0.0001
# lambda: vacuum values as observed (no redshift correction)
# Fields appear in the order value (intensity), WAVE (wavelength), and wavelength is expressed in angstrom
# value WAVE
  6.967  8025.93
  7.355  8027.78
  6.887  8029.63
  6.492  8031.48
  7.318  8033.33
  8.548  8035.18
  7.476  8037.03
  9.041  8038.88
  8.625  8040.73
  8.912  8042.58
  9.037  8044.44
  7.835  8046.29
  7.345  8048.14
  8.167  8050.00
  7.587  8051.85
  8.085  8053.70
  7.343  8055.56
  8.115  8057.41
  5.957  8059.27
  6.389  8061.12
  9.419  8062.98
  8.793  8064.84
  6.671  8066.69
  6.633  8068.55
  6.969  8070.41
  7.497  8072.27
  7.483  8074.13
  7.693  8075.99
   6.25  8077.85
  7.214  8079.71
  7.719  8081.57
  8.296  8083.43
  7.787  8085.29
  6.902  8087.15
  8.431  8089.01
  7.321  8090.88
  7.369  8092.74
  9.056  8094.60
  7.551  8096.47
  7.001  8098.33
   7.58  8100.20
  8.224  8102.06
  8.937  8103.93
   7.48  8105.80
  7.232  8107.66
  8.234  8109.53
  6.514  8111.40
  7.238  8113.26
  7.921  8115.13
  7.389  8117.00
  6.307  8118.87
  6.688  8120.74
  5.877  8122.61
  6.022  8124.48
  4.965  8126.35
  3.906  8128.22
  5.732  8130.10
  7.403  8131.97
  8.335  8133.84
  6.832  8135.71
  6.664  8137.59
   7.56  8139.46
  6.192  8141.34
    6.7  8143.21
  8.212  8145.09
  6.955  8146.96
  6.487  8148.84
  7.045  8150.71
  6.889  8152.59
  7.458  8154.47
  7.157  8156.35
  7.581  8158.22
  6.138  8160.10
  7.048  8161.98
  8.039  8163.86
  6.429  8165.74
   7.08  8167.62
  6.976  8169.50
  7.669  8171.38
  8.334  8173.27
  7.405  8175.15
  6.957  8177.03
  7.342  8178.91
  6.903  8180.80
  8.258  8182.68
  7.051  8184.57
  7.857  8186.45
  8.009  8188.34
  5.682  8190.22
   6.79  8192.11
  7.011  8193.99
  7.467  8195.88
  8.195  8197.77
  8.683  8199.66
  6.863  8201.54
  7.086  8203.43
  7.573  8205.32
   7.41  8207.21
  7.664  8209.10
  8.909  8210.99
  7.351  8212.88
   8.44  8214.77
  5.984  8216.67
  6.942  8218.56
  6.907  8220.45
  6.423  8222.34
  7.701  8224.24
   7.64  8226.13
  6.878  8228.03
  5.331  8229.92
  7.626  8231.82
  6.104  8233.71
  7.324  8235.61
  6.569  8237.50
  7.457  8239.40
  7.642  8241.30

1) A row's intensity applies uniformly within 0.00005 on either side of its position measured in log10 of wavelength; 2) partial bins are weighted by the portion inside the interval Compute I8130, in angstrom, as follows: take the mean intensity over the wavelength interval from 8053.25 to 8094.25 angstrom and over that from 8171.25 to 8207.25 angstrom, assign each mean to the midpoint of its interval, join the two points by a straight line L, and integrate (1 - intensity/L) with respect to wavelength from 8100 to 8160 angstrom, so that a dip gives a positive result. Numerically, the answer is 3.9 angstrom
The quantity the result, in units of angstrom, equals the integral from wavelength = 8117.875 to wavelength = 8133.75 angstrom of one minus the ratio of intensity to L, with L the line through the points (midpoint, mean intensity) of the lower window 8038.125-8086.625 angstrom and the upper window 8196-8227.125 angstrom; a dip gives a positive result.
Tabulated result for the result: 3.37 angstrom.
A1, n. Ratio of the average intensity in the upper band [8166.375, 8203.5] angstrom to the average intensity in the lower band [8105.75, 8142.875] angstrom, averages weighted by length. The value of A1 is 1.1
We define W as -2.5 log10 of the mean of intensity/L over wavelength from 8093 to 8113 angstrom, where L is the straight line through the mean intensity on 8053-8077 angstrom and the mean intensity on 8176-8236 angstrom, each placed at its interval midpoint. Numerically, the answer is -0.05 mag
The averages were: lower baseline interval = 7.45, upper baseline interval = 7.26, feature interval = 7.75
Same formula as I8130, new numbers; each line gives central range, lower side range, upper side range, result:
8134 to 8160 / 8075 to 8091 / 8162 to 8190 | 1.3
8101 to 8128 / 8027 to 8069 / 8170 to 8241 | 2.0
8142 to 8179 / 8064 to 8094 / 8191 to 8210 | 1.4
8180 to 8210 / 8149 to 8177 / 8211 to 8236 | -1.2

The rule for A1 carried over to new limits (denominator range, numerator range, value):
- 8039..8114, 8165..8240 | 0.94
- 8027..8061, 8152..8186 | 0.94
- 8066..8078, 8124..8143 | 0.90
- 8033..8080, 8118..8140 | 0.82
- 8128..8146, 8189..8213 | 1.09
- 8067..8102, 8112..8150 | 0.89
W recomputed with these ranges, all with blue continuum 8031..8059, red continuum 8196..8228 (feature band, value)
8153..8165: 0.06 mag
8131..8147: 0.07 mag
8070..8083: 0.08 mag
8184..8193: 0.07 mag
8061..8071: 0.05 mag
